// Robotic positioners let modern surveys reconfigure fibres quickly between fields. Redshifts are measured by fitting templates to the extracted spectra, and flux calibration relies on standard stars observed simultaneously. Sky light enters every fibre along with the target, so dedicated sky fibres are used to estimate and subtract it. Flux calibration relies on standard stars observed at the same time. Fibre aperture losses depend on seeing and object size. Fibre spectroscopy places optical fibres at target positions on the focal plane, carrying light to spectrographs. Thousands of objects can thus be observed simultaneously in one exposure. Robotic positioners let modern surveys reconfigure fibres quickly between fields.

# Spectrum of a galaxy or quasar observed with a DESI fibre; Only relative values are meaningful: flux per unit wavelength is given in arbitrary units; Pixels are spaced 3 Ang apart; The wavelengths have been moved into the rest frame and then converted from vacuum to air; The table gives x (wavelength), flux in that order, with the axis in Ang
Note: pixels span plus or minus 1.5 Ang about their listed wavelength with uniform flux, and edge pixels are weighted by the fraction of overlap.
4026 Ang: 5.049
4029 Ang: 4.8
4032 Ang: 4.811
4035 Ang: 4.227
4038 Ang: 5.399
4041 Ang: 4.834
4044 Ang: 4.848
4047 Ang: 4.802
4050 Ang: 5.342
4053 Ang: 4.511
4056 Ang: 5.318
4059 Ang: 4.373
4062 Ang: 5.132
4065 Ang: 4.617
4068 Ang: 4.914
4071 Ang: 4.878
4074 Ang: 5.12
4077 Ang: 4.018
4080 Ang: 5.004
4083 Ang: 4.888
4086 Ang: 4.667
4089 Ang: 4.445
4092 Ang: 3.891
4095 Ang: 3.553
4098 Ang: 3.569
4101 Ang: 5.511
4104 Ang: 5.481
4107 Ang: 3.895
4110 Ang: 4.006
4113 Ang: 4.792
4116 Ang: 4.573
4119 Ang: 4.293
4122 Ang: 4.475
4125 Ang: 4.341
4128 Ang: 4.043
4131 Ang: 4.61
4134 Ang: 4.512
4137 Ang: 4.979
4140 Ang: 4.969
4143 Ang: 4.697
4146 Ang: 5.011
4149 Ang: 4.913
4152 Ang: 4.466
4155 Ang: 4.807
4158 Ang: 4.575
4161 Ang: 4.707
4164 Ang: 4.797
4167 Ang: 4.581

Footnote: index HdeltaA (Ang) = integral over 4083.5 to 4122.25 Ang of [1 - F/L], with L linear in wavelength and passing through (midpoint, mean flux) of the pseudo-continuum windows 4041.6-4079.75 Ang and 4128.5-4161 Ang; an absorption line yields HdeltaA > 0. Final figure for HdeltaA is 3.0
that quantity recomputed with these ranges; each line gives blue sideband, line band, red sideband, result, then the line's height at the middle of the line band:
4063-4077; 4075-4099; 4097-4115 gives 2.08 Ang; 4.69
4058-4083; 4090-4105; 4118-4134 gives 0.67 Ang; 4.58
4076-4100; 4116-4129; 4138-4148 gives 0.94 Ang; 4.67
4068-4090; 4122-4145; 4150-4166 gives 0.49 Ang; 4.69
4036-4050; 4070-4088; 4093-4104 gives -0.65 Ang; 4.59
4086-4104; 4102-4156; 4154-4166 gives -0.89 Ang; 4.53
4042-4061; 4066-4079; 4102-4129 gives 0.00 Ang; 4.74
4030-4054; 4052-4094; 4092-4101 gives -3.43 Ang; 4.33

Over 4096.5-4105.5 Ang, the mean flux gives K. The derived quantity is 4.85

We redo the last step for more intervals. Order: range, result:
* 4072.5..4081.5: 4.71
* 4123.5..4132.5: 4.33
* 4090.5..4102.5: 4.13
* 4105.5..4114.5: 4.23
